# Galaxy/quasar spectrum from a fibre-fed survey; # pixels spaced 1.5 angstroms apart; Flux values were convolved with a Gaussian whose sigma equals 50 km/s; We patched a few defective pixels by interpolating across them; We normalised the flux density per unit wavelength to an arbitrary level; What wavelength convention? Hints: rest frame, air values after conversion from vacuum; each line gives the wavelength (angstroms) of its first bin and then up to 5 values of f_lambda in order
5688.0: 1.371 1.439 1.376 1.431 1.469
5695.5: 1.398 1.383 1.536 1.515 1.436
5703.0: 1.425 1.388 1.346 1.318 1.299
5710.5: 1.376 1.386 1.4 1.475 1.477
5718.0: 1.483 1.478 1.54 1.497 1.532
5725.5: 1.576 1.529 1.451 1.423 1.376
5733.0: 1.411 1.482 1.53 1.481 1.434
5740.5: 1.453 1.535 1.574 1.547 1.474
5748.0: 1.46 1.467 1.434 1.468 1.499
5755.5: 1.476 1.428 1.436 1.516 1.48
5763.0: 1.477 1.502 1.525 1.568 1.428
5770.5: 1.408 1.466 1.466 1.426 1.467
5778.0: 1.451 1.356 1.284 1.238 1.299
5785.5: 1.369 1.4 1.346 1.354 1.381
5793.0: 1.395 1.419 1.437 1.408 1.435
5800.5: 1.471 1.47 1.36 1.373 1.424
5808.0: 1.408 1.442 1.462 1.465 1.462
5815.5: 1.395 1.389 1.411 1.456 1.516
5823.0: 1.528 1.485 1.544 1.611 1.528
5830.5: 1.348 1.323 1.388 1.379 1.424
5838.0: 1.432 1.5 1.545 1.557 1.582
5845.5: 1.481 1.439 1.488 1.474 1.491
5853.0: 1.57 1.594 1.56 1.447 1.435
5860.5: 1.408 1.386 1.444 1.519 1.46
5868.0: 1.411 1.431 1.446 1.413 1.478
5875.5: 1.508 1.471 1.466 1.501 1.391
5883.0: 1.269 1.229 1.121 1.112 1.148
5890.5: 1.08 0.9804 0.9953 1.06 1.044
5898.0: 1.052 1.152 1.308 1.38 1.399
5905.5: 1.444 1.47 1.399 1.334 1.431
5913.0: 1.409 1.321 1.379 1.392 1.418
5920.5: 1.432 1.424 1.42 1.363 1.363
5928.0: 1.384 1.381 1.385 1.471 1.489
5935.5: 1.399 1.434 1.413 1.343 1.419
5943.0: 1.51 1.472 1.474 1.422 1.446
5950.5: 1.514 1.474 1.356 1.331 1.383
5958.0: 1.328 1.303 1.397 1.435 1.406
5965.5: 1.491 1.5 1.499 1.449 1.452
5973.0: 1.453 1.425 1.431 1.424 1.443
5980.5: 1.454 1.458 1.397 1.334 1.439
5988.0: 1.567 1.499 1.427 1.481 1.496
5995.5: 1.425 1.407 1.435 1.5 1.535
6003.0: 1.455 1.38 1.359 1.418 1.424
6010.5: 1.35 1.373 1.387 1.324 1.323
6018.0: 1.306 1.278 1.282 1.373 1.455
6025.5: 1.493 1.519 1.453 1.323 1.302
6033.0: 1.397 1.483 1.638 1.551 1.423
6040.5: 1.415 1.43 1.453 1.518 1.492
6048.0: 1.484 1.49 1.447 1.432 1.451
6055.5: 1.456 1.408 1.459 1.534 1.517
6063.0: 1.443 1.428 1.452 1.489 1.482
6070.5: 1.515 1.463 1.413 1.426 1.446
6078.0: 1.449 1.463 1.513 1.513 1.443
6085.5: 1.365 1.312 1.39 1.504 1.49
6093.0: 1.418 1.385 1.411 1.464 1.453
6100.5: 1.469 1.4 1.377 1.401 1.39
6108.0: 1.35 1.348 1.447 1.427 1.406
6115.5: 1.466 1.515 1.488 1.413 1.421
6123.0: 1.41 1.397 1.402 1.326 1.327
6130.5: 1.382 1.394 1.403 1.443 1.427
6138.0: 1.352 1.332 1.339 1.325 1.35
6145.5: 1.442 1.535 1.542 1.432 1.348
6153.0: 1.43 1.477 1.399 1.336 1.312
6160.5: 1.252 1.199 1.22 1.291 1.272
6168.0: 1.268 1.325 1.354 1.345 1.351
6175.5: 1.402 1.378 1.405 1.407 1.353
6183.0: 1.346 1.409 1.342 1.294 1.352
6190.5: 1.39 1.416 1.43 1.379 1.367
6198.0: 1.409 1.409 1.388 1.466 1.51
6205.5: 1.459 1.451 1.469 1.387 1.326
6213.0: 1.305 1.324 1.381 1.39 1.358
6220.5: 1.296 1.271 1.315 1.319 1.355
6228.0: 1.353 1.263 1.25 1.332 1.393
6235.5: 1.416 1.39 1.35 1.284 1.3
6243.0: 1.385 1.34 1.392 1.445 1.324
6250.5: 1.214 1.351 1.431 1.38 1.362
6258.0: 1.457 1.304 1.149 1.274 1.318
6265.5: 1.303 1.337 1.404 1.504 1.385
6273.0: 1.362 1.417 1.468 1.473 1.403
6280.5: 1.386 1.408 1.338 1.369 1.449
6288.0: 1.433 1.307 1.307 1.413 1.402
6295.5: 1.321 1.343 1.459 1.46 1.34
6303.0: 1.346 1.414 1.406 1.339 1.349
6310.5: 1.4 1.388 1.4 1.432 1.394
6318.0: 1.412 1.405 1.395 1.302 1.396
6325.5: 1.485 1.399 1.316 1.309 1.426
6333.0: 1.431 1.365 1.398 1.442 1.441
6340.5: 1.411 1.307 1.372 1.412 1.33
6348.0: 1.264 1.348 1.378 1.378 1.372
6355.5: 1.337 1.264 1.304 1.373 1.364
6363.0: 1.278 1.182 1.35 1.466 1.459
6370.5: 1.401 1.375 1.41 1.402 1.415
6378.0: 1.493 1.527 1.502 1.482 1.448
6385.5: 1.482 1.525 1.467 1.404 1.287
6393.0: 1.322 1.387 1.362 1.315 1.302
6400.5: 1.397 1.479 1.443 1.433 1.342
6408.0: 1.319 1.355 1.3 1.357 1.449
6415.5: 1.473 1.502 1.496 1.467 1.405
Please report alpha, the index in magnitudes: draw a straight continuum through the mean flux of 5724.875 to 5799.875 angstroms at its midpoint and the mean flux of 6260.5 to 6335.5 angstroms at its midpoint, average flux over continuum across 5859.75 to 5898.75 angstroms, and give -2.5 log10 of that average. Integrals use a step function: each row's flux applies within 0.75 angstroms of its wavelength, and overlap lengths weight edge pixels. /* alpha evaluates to 0.104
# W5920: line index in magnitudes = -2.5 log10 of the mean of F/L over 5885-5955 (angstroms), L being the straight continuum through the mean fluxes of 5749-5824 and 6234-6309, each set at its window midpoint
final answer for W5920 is 0.059 mag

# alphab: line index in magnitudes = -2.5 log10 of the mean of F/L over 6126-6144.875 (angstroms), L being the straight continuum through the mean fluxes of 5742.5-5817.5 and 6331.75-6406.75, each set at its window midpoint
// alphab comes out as 0.03 mag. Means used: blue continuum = 1.43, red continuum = 1.39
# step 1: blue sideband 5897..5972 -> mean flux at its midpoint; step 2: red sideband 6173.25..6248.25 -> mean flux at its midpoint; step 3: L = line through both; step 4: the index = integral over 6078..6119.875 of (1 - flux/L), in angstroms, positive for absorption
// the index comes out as -1.5 angstroms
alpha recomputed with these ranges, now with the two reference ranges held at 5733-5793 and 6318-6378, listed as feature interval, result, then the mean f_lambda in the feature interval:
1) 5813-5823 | -0.01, 1.45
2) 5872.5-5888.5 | 0.06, 1.35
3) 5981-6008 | -0.02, 1.45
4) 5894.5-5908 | 0.13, 1.26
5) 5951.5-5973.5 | 0.00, 1.42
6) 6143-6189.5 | 0.03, 1.36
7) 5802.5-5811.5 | 0.02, 1.41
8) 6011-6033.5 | 0.03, 1.37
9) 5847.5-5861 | -0.05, 1.5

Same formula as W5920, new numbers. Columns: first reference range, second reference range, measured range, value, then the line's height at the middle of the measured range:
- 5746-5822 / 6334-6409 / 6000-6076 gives -0.02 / 1.41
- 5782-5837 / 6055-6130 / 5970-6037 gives 0.00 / 1.43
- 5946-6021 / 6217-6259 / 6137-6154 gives -0.02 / 1.37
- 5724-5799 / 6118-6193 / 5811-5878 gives -0.03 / 1.43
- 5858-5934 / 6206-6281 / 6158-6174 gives 0.05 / 1.35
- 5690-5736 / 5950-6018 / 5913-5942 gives 0.02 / 1.43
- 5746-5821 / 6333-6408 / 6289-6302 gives 0.01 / 1.39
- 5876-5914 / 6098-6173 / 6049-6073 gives -0.09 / 1.35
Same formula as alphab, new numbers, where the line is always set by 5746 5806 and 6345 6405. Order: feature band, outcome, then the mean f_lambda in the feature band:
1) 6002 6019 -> 0.03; 1.37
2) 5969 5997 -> -0.03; 1.45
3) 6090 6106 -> -0.02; 1.43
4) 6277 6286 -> 0.00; 1.4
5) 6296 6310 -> 0.01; 1.38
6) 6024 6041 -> -0.03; 1.45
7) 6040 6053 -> -0.04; 1.46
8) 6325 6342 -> -0.01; 1.4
